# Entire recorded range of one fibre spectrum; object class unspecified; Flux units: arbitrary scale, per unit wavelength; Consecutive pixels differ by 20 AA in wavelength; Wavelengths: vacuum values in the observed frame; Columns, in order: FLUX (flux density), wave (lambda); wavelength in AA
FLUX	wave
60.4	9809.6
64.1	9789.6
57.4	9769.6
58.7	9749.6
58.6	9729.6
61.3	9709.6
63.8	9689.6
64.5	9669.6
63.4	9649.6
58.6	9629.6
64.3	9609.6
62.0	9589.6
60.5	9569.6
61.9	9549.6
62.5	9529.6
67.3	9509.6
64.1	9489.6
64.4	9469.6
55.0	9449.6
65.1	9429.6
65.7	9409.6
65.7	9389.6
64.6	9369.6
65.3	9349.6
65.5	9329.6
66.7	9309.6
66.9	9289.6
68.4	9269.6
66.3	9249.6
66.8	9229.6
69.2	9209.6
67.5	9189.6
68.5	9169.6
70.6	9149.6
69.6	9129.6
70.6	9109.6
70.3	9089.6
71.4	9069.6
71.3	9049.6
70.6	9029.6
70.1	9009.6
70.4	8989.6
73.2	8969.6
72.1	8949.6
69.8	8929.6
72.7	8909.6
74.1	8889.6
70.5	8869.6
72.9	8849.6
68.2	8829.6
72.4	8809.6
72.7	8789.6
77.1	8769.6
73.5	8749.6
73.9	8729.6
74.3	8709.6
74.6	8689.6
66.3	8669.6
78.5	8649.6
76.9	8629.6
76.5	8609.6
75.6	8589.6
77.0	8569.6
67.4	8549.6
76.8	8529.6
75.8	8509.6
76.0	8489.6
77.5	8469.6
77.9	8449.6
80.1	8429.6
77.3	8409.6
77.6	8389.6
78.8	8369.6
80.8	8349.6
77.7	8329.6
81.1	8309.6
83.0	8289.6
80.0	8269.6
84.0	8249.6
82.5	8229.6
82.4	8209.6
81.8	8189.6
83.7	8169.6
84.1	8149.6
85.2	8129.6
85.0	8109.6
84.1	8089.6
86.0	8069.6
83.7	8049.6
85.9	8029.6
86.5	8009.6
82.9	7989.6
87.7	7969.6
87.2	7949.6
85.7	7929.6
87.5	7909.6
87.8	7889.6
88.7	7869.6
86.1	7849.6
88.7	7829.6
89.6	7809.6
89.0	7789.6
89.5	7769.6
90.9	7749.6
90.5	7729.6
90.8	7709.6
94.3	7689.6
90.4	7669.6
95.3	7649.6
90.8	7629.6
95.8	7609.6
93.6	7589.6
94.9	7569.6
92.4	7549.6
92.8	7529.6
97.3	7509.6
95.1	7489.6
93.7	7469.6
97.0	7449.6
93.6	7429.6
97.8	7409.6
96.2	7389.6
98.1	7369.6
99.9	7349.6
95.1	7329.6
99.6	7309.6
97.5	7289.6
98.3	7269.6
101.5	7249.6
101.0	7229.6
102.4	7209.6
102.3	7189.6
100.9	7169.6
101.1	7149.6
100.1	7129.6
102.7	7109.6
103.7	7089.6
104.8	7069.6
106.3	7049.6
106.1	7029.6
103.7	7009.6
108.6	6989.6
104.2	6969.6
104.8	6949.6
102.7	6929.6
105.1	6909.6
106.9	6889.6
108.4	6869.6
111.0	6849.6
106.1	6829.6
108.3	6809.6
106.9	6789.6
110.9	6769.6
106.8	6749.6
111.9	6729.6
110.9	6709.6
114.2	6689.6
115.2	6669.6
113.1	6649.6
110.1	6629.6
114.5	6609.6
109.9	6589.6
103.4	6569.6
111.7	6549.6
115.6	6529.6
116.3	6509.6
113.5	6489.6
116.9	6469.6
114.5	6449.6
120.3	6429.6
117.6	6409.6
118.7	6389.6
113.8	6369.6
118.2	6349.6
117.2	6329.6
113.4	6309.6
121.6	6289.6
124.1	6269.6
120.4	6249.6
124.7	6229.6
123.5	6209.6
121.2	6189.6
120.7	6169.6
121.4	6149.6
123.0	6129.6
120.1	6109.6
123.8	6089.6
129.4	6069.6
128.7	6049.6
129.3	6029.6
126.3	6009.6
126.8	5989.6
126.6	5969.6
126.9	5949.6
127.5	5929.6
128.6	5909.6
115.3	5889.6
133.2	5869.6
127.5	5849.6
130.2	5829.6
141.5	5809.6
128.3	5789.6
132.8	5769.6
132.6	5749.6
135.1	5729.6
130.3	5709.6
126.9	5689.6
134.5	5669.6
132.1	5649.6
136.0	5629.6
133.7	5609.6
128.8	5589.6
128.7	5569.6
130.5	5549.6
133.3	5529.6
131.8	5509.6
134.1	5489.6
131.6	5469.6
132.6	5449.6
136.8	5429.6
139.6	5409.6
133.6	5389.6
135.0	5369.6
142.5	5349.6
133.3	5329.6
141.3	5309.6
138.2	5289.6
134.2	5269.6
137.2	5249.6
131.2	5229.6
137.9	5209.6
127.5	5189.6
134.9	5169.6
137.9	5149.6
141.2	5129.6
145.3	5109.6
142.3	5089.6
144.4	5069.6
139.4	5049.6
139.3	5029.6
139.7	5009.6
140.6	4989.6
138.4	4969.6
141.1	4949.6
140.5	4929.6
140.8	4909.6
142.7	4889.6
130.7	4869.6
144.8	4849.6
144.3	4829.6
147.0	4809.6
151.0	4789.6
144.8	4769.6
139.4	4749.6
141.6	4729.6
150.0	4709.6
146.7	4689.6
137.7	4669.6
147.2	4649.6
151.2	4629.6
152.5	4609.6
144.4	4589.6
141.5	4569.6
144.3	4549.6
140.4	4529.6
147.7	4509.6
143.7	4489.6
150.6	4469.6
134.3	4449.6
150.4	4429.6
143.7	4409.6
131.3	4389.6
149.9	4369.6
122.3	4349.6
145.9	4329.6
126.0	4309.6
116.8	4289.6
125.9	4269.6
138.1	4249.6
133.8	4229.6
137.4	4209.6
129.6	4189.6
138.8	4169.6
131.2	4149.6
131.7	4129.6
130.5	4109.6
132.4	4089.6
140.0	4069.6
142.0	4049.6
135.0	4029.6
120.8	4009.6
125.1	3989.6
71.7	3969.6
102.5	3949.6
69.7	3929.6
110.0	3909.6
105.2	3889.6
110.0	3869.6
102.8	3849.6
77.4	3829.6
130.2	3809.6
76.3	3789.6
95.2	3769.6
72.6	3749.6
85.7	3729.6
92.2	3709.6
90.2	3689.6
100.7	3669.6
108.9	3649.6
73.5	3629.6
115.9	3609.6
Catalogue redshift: 0.00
